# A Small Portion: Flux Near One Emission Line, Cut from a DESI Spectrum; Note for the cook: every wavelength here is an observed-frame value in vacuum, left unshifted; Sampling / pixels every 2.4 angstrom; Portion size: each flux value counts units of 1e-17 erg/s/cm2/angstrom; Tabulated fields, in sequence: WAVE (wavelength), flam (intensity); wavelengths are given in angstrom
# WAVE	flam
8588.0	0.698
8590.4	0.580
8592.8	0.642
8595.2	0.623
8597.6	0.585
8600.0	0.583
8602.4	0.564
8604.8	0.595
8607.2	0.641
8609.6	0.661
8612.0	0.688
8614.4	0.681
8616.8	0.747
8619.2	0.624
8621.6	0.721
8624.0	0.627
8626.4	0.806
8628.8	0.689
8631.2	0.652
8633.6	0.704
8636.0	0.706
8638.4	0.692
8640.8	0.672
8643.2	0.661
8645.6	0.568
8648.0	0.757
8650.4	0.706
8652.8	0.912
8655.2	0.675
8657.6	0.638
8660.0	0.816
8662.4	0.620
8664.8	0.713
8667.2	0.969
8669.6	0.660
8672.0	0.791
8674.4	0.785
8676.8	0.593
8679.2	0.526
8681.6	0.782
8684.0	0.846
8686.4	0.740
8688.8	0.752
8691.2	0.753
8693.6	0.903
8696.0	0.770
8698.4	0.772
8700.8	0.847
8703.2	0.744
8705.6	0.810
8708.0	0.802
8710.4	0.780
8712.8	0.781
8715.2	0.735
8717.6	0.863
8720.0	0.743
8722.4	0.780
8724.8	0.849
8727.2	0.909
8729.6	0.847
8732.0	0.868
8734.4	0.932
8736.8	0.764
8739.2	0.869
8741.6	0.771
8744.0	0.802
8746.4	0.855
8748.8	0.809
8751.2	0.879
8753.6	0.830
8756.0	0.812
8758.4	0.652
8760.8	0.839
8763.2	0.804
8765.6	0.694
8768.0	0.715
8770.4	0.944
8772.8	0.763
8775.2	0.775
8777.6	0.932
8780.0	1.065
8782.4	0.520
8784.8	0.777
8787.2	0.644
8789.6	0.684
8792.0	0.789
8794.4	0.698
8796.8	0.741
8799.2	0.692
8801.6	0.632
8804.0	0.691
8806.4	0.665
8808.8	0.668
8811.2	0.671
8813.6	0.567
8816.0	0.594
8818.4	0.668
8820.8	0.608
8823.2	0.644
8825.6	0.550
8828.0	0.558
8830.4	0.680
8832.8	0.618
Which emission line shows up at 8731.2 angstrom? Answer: C III] 1909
